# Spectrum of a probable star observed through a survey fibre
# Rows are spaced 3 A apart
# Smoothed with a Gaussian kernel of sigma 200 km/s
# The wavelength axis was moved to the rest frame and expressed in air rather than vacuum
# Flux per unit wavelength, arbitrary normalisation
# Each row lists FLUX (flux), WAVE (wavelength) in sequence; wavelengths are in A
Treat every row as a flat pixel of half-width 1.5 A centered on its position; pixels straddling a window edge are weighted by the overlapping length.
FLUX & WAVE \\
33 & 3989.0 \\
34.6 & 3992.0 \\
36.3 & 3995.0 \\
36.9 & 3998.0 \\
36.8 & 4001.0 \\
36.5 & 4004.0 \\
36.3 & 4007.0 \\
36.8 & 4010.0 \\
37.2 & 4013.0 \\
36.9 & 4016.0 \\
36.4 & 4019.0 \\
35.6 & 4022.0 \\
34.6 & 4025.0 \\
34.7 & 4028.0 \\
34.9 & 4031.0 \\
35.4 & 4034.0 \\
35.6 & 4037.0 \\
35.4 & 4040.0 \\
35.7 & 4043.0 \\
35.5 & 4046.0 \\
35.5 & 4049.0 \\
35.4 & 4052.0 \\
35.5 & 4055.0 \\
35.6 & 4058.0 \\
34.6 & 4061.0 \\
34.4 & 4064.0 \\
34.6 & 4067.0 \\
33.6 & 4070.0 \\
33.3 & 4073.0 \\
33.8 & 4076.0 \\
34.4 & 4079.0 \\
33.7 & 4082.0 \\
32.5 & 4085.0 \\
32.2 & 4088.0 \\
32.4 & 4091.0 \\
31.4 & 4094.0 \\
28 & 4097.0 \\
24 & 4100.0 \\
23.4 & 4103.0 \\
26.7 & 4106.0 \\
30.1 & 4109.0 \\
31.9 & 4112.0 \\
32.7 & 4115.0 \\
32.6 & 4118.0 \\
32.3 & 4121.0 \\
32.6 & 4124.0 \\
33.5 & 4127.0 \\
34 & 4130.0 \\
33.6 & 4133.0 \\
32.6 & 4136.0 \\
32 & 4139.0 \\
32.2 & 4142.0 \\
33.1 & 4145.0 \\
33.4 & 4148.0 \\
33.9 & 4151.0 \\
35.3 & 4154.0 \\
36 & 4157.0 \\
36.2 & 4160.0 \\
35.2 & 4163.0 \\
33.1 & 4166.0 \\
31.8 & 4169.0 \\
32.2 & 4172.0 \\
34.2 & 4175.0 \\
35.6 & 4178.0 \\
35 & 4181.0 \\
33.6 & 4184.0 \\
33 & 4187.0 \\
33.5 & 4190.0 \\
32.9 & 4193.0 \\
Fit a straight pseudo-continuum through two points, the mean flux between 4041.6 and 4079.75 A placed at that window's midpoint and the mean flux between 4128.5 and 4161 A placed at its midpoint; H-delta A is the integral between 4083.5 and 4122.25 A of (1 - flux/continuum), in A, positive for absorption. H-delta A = 4.8 A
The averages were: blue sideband 34.8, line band 30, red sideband 33.8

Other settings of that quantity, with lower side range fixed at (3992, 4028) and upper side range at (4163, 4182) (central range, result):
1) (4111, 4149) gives 1.75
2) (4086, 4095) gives 0.76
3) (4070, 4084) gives 0.59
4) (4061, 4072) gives 0.36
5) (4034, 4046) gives 0.08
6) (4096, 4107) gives 2.99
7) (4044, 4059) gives 0.04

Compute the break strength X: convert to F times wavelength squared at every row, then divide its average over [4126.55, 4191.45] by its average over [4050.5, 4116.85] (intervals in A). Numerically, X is 1.1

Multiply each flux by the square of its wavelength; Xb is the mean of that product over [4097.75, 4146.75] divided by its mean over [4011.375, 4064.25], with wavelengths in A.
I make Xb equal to 0.9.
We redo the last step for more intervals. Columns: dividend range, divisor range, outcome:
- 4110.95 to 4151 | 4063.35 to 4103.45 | 1.06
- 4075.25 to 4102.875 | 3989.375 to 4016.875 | 0.89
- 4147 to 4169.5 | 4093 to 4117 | 1.24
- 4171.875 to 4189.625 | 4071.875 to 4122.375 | 1.15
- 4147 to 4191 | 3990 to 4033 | 1.02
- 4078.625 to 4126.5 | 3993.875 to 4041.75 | 0.89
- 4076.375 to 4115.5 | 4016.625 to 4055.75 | 0.88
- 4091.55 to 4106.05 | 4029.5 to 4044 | 0.79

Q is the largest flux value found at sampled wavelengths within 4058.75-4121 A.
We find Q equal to 34.6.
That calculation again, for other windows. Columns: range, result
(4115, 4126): 32.7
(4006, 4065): 37.2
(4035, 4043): 35.7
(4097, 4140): 34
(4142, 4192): 36.2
